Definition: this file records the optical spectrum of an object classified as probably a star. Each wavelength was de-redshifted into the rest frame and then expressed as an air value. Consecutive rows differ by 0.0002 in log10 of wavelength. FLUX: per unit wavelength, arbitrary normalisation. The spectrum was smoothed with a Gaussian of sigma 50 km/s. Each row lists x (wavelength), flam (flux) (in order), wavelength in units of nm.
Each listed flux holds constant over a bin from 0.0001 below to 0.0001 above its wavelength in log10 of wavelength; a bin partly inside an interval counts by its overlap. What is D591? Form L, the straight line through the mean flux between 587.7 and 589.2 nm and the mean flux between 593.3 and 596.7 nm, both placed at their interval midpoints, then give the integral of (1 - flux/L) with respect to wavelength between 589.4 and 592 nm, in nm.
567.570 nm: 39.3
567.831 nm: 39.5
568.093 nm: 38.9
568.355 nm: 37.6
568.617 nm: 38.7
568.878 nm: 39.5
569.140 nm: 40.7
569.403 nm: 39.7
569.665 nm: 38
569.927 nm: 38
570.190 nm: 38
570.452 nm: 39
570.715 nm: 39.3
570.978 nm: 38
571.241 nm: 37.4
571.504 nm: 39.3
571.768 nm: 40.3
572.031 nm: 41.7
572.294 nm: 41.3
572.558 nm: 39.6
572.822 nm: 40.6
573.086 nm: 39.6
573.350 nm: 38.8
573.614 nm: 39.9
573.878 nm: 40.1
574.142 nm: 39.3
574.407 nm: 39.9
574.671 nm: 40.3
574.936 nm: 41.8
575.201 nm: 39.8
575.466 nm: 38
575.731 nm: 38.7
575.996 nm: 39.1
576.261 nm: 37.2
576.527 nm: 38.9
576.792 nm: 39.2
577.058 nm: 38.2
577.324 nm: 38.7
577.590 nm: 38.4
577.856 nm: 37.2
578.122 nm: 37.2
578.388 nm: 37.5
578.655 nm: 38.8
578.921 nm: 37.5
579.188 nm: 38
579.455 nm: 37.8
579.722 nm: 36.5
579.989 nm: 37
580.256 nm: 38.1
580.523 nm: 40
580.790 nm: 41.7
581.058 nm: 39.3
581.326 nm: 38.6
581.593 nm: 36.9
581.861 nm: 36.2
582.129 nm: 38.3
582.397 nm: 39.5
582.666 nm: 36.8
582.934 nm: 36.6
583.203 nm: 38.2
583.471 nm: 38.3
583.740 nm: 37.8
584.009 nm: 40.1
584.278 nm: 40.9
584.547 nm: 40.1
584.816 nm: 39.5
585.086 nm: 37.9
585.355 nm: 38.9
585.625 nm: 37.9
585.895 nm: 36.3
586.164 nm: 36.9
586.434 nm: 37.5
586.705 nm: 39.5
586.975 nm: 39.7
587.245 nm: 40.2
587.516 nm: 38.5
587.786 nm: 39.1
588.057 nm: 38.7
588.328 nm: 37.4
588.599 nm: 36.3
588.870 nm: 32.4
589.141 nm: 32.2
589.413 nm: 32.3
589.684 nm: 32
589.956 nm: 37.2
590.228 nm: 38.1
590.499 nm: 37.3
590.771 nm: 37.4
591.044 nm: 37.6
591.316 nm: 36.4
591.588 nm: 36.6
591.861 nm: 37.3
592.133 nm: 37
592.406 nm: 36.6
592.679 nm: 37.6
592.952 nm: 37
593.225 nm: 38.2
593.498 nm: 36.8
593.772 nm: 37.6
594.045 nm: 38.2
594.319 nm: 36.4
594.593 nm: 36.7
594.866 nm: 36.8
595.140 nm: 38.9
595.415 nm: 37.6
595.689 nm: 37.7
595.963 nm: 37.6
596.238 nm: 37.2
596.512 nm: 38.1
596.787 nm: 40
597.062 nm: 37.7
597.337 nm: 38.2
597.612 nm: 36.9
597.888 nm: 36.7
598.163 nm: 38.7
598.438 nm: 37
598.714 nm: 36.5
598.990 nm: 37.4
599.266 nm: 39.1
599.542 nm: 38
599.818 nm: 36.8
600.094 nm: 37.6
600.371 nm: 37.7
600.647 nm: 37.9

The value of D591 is 0.01 nm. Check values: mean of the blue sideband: 36.1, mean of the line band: 36.4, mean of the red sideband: 37.5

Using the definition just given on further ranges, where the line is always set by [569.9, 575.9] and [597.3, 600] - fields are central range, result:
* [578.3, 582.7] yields 0.085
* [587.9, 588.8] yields 0.028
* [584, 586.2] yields -0.008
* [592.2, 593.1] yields 0.021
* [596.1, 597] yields -0.017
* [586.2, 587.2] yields -0.010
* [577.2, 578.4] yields 0.041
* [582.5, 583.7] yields 0.036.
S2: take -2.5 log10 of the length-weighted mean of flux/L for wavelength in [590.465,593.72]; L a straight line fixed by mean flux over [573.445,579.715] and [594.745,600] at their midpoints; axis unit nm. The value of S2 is 0.02 mag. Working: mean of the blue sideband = 38.7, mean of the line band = 37.1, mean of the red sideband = 37.7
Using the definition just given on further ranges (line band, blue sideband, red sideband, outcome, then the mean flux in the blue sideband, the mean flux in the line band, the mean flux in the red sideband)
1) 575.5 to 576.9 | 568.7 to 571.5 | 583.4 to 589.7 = -0.01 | 38.8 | 38.6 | 37.6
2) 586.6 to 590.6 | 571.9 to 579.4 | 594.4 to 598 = 0.04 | 39.1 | 36.7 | 37.7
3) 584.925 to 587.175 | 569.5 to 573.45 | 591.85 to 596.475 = 0.00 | 39.3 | 38.2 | 37.4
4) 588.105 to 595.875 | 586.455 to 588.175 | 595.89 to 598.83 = 0.05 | 39.2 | 36.6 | 37.7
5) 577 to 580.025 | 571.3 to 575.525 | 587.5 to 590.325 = 0.02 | 40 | 37.7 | 35.7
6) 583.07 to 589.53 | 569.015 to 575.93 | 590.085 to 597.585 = 0.01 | 39.5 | 37.8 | 37.5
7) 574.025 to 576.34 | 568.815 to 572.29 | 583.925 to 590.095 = -0.02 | 39.2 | 39.4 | 37.4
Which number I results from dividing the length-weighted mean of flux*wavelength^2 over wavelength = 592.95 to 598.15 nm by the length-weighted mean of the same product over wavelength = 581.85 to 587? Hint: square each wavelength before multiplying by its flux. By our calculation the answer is 1.02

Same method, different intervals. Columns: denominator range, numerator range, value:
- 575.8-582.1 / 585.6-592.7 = 1.00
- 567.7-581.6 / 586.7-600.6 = 1.02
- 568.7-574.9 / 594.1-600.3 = 1.04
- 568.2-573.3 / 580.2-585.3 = 1.03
